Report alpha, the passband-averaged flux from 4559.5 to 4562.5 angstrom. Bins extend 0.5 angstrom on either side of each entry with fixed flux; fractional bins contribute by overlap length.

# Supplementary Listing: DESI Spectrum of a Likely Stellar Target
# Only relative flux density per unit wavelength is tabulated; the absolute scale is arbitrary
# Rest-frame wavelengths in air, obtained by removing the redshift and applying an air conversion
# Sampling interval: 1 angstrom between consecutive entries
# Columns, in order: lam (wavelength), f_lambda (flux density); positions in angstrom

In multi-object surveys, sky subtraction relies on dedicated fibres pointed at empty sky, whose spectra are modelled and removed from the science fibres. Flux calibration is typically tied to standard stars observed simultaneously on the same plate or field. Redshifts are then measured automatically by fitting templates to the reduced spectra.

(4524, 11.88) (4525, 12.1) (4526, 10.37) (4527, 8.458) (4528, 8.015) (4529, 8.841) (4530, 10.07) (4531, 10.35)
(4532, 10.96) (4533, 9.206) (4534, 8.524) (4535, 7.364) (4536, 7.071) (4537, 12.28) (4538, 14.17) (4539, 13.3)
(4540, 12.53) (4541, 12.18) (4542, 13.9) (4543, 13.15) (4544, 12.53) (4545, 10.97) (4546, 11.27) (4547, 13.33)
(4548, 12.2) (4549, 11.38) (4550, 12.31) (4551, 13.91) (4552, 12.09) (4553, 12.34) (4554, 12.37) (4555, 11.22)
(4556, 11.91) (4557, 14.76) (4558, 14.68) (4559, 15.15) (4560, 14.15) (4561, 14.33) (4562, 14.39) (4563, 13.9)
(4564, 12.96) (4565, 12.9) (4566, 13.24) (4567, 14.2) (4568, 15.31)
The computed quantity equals 14.3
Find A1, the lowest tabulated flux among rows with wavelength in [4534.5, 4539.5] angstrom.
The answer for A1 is 7.071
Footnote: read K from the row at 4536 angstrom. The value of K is 7.071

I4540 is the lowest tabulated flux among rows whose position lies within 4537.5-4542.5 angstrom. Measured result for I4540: 12.18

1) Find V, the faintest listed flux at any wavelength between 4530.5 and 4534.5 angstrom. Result 8.524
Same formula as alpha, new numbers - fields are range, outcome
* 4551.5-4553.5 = 12.2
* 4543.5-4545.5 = 11.8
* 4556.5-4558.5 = 14.7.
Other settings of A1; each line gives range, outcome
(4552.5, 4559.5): 11.22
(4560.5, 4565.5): 12.9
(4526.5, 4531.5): 8.015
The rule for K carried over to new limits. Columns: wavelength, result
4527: 8.458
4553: 12.34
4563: 13.9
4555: 11.22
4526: 10.37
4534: 8.524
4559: 15.15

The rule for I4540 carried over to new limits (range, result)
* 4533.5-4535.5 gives 7.364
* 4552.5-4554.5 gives 12.34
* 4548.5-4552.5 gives 11.38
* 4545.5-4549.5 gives 11.27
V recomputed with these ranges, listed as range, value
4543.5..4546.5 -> 10.97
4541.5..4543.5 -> 13.15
